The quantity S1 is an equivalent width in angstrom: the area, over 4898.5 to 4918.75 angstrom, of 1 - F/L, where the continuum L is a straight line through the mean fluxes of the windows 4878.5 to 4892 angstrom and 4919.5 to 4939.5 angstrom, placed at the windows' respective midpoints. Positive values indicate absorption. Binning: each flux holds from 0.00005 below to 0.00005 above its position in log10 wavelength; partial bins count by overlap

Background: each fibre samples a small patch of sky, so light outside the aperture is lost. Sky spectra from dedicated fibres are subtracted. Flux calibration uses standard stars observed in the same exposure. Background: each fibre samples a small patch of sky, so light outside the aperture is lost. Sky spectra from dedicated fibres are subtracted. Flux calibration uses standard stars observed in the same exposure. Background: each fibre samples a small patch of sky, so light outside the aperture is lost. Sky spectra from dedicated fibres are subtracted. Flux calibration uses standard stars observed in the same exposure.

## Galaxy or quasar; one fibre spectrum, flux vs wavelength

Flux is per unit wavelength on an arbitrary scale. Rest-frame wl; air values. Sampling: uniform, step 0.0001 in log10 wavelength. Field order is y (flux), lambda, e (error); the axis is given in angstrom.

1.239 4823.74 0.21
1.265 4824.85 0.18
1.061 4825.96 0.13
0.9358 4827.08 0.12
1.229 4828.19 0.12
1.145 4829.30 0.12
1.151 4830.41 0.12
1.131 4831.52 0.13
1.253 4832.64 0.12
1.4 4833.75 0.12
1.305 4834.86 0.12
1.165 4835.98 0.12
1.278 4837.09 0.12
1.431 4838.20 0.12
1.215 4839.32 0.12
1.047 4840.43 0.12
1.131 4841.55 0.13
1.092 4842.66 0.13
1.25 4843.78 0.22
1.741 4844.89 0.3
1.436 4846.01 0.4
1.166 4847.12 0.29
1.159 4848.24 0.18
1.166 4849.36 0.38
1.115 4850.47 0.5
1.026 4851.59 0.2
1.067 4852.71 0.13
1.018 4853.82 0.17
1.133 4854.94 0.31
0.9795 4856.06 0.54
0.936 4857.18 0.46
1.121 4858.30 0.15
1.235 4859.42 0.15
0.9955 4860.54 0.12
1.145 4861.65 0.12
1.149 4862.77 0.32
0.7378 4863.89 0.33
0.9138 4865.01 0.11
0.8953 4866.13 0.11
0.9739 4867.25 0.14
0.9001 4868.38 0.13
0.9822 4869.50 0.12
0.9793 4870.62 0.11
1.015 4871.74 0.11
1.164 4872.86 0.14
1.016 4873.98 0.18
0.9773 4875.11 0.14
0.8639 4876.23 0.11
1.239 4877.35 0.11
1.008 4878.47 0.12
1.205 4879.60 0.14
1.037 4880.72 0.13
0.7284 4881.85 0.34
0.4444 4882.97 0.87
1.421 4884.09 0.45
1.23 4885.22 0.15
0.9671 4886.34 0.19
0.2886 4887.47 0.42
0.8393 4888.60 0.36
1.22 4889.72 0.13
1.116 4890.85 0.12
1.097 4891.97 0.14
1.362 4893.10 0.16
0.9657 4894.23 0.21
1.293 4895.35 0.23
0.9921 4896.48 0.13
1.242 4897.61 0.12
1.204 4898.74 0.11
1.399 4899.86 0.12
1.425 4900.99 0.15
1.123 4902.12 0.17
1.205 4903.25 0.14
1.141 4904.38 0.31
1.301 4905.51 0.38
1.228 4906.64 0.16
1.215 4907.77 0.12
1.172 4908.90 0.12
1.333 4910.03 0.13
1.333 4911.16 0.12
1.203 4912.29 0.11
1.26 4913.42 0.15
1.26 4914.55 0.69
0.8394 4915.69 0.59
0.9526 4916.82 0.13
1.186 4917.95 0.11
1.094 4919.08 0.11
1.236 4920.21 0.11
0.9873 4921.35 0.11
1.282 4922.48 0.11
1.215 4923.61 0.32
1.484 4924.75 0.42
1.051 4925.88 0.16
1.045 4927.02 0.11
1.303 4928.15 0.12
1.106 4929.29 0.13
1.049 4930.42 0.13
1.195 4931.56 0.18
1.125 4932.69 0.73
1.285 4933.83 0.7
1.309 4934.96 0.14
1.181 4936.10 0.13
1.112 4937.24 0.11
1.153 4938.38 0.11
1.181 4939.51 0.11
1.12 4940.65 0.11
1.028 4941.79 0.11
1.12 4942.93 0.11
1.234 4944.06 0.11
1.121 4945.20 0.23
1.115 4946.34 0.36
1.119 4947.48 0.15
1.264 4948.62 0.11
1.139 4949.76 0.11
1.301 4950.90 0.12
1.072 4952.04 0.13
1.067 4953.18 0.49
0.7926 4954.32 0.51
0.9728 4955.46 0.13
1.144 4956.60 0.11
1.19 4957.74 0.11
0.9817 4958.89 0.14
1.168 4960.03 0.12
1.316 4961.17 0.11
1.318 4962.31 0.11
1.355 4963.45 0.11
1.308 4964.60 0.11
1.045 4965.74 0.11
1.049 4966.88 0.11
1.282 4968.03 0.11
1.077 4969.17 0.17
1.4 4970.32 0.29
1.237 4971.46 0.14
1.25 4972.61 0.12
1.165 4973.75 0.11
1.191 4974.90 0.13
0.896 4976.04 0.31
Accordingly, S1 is -2.49 angstrom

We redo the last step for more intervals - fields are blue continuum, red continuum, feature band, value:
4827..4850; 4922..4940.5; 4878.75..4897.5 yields 2.98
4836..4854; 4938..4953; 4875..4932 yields 2.37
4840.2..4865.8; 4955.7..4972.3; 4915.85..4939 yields 0.24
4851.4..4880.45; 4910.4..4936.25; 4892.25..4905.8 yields -1.28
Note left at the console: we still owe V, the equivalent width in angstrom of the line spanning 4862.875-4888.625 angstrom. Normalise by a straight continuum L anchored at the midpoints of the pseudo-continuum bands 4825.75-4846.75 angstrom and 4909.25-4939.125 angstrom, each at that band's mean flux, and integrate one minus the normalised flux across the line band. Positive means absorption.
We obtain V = 5.4 angstrom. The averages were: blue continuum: 1.23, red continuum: 1.18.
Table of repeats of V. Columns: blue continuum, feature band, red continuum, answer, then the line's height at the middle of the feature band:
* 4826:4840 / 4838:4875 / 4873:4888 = -0.17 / 1.09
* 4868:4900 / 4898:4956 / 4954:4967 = -3.81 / 1.1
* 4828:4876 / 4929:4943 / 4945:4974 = 0.02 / 1.15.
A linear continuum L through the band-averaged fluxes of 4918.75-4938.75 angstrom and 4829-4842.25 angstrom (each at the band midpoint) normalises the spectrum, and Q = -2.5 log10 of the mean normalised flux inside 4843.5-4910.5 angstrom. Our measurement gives 0.10 mag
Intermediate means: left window 1.22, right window 1.18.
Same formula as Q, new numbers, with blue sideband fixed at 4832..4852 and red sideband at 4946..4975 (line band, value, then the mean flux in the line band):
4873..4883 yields 0.24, 0.982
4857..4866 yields 0.20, 1.03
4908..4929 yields 0.01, 1.18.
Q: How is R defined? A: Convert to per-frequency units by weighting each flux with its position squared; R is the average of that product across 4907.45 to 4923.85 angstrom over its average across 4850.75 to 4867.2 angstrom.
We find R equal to 1.2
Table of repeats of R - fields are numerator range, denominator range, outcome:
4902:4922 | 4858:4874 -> 1.18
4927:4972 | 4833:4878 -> 1.08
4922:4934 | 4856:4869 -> 1.22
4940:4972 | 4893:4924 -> 0.99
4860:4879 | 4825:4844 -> 0.85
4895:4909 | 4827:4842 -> 1.04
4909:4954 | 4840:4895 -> 1.13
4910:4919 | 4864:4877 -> 1.22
